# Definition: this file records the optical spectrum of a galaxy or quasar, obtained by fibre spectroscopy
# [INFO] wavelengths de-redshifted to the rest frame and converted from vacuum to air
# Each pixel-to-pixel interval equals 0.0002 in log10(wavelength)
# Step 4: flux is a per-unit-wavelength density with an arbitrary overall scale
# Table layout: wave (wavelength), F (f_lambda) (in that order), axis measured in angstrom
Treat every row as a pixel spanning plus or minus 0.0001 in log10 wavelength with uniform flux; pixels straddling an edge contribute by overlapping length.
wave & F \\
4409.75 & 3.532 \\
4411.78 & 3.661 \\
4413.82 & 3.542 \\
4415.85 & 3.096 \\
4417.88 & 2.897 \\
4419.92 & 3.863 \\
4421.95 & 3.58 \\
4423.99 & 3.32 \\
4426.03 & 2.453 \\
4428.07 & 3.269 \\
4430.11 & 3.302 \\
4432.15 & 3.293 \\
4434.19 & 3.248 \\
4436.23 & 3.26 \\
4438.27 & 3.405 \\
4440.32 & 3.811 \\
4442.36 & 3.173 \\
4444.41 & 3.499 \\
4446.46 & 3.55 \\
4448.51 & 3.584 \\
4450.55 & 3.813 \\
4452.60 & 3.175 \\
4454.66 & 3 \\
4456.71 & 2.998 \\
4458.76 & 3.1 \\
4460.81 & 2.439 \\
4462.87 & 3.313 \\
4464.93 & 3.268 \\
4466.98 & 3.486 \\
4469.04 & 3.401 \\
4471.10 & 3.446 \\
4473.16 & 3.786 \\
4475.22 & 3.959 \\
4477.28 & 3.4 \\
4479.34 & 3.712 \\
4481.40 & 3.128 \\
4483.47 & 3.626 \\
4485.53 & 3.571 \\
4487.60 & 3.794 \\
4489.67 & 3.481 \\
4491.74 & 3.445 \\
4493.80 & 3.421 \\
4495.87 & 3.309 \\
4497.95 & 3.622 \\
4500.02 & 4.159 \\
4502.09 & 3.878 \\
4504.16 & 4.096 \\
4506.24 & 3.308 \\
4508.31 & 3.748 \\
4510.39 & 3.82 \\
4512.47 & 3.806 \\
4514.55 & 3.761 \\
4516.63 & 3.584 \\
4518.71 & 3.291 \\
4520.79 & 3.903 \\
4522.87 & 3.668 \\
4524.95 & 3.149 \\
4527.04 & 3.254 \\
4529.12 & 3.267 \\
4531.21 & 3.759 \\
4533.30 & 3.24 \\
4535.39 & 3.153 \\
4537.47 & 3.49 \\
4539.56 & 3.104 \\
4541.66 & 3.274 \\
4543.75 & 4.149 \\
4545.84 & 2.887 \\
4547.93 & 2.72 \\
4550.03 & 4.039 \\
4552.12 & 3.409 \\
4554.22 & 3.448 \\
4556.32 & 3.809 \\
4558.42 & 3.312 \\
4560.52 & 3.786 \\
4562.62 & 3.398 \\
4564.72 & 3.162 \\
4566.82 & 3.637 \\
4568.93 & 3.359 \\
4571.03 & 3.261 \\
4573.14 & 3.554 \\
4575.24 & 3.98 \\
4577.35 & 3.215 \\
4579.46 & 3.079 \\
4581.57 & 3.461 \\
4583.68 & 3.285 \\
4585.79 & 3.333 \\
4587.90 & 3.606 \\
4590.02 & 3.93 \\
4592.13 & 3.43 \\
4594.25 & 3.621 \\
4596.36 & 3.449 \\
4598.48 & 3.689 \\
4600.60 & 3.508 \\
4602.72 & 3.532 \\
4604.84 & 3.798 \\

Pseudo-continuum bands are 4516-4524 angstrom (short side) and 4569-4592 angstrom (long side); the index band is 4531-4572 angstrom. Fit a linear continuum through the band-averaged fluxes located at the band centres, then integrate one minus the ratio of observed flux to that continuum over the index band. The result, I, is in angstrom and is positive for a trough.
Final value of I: 1.40 angstrom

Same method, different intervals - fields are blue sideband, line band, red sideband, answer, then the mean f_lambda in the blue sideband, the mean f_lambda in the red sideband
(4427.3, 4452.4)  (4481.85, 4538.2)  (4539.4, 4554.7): -2.8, 3.43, 3.39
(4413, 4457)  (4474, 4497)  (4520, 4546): -1.1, 3.33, 3.42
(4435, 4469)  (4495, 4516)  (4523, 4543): -2.7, 3.31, 3.33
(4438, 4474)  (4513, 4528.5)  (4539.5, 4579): -0.5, 3.34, 3.45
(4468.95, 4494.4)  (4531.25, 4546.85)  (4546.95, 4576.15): 0.7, 3.56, 3.49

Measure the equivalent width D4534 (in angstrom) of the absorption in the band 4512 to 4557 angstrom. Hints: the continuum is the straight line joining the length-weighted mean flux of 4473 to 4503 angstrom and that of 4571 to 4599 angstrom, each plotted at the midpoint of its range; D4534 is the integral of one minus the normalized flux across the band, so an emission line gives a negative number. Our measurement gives 1.3 angstrom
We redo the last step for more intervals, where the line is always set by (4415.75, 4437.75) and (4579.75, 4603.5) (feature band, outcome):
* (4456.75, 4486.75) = -0.65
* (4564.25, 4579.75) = 0.24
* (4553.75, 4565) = -0.15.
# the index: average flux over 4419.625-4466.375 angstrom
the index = 3.28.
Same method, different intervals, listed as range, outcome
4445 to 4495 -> 3.41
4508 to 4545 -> 3.51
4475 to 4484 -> 3.53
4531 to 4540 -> 3.33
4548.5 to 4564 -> 3.56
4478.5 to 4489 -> 3.56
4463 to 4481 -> 3.53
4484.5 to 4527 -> 3.63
